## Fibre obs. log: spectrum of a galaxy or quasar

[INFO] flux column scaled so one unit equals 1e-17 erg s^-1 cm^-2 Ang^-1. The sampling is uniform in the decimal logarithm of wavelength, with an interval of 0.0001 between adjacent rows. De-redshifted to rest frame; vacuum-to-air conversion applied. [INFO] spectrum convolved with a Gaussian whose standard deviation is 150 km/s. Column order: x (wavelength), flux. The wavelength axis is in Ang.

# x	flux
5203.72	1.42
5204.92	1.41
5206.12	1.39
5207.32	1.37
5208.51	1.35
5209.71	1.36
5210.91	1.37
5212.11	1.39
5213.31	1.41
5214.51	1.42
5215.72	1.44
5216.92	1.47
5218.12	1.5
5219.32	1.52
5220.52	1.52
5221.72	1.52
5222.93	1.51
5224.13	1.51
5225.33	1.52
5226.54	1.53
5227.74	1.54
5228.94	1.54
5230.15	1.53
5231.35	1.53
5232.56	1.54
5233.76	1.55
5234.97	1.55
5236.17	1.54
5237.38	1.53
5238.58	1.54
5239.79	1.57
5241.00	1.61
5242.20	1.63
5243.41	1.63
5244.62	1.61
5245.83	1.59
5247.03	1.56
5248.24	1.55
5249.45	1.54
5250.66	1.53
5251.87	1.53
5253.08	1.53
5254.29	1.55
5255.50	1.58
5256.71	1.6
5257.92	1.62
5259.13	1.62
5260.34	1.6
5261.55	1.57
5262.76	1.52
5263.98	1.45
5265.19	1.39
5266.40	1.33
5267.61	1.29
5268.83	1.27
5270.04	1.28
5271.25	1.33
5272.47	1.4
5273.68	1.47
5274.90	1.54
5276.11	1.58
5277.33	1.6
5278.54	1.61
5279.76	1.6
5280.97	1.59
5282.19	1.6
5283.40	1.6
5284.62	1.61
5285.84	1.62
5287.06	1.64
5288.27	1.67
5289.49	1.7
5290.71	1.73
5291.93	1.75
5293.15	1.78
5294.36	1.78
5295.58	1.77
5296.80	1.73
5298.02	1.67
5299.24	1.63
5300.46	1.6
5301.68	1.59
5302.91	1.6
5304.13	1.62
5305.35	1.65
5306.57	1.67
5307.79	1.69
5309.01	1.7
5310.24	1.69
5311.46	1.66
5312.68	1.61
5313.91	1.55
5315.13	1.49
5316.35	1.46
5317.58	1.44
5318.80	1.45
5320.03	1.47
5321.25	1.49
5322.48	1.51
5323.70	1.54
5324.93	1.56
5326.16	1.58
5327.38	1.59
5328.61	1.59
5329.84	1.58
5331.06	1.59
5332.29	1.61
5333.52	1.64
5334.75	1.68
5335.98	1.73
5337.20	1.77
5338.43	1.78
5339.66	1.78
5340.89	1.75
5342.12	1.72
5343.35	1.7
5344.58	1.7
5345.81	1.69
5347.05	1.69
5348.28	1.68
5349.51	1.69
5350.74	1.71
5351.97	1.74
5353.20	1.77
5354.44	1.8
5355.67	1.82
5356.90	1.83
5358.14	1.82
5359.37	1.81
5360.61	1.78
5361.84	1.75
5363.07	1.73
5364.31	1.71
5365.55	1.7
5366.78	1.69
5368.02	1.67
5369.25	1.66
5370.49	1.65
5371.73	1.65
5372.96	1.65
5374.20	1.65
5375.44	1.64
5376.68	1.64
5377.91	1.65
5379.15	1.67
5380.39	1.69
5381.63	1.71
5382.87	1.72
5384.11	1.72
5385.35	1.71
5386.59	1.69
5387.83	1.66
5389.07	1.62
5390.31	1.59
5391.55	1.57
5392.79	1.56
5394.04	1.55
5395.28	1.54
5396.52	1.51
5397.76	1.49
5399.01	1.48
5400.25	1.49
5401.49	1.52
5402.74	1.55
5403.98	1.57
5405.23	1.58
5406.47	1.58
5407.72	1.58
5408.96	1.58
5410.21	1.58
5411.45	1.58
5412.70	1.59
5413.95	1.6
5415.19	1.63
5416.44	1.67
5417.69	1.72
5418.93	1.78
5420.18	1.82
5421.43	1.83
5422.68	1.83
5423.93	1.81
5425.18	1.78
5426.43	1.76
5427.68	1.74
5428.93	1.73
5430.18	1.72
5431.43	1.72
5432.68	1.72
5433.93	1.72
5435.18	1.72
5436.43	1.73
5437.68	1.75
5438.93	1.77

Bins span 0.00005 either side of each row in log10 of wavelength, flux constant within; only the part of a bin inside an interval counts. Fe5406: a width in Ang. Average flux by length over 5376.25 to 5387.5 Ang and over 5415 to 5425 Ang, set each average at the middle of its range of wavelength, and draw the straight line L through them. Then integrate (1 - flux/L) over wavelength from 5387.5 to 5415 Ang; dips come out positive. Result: 2.65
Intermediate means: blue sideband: 1.69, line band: 1.56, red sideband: 1.77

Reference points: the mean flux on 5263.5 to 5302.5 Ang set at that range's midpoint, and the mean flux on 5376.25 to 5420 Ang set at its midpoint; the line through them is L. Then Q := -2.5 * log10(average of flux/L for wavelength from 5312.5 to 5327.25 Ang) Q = 0.05 mag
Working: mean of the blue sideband 1.57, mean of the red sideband 1.61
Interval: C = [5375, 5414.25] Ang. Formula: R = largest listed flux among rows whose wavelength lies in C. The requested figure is 1.72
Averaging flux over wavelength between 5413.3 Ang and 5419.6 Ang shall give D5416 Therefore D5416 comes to 1.68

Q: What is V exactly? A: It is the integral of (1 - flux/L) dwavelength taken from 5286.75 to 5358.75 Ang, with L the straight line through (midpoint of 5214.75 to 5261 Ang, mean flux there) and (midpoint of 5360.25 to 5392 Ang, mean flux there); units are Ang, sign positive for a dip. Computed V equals -1.5 Ang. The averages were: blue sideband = 1.55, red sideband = 1.68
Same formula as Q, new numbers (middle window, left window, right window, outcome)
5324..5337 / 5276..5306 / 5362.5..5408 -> 0.01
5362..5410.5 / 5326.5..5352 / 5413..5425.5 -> 0.06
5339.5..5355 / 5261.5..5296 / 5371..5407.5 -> -0.09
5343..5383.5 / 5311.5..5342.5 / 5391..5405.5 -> -0.10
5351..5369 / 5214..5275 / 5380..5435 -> -0.09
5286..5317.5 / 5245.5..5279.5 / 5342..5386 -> -0.05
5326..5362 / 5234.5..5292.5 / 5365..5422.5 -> -0.07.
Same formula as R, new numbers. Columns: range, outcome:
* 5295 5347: 1.78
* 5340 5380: 1.83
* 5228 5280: 1.63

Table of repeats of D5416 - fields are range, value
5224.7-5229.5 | 1.53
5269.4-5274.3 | 1.37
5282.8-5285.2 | 1.6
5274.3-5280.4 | 1.59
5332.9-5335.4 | 1.66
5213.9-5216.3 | 1.42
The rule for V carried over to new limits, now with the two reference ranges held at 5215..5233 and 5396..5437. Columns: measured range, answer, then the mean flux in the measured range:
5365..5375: -0.3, 1.66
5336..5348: -1.0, 1.73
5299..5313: -0.6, 1.64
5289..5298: -1.0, 1.74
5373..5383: -0.2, 1.67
